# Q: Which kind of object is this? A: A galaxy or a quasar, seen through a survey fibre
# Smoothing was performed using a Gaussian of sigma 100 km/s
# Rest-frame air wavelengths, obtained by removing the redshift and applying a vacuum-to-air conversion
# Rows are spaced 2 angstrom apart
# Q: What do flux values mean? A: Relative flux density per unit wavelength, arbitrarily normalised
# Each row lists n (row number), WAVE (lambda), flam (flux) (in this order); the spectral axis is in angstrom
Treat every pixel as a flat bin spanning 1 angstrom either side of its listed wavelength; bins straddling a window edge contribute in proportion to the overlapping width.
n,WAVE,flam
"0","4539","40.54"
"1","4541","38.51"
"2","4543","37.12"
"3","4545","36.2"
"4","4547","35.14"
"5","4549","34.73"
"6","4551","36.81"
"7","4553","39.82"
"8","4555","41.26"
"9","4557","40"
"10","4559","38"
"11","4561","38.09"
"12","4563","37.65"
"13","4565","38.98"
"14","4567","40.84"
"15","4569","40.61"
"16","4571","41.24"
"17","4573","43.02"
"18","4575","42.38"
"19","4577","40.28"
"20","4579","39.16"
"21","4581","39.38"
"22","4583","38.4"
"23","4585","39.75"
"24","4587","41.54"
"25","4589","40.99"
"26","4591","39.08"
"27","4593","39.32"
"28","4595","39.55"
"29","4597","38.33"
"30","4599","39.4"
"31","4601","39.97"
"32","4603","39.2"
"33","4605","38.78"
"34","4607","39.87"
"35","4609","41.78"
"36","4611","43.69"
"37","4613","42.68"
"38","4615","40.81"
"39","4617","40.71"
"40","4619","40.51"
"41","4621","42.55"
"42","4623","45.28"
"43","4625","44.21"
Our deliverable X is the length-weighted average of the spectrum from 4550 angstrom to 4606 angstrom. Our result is 39.7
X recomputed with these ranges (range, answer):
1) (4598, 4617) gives 40.7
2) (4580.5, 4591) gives 40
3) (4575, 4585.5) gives 39.7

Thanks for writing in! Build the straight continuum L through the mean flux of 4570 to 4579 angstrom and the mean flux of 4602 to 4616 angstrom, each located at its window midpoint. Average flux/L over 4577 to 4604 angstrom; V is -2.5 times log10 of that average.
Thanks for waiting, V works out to 0.04 mag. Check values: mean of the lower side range 41.4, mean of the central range 39.6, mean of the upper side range 41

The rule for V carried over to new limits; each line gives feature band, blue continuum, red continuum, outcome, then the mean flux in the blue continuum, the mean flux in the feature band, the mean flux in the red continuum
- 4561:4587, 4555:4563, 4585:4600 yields -0.02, 38.9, 40.1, 39.7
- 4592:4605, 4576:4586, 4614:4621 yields 0.02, 39.4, 39.3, 40.9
